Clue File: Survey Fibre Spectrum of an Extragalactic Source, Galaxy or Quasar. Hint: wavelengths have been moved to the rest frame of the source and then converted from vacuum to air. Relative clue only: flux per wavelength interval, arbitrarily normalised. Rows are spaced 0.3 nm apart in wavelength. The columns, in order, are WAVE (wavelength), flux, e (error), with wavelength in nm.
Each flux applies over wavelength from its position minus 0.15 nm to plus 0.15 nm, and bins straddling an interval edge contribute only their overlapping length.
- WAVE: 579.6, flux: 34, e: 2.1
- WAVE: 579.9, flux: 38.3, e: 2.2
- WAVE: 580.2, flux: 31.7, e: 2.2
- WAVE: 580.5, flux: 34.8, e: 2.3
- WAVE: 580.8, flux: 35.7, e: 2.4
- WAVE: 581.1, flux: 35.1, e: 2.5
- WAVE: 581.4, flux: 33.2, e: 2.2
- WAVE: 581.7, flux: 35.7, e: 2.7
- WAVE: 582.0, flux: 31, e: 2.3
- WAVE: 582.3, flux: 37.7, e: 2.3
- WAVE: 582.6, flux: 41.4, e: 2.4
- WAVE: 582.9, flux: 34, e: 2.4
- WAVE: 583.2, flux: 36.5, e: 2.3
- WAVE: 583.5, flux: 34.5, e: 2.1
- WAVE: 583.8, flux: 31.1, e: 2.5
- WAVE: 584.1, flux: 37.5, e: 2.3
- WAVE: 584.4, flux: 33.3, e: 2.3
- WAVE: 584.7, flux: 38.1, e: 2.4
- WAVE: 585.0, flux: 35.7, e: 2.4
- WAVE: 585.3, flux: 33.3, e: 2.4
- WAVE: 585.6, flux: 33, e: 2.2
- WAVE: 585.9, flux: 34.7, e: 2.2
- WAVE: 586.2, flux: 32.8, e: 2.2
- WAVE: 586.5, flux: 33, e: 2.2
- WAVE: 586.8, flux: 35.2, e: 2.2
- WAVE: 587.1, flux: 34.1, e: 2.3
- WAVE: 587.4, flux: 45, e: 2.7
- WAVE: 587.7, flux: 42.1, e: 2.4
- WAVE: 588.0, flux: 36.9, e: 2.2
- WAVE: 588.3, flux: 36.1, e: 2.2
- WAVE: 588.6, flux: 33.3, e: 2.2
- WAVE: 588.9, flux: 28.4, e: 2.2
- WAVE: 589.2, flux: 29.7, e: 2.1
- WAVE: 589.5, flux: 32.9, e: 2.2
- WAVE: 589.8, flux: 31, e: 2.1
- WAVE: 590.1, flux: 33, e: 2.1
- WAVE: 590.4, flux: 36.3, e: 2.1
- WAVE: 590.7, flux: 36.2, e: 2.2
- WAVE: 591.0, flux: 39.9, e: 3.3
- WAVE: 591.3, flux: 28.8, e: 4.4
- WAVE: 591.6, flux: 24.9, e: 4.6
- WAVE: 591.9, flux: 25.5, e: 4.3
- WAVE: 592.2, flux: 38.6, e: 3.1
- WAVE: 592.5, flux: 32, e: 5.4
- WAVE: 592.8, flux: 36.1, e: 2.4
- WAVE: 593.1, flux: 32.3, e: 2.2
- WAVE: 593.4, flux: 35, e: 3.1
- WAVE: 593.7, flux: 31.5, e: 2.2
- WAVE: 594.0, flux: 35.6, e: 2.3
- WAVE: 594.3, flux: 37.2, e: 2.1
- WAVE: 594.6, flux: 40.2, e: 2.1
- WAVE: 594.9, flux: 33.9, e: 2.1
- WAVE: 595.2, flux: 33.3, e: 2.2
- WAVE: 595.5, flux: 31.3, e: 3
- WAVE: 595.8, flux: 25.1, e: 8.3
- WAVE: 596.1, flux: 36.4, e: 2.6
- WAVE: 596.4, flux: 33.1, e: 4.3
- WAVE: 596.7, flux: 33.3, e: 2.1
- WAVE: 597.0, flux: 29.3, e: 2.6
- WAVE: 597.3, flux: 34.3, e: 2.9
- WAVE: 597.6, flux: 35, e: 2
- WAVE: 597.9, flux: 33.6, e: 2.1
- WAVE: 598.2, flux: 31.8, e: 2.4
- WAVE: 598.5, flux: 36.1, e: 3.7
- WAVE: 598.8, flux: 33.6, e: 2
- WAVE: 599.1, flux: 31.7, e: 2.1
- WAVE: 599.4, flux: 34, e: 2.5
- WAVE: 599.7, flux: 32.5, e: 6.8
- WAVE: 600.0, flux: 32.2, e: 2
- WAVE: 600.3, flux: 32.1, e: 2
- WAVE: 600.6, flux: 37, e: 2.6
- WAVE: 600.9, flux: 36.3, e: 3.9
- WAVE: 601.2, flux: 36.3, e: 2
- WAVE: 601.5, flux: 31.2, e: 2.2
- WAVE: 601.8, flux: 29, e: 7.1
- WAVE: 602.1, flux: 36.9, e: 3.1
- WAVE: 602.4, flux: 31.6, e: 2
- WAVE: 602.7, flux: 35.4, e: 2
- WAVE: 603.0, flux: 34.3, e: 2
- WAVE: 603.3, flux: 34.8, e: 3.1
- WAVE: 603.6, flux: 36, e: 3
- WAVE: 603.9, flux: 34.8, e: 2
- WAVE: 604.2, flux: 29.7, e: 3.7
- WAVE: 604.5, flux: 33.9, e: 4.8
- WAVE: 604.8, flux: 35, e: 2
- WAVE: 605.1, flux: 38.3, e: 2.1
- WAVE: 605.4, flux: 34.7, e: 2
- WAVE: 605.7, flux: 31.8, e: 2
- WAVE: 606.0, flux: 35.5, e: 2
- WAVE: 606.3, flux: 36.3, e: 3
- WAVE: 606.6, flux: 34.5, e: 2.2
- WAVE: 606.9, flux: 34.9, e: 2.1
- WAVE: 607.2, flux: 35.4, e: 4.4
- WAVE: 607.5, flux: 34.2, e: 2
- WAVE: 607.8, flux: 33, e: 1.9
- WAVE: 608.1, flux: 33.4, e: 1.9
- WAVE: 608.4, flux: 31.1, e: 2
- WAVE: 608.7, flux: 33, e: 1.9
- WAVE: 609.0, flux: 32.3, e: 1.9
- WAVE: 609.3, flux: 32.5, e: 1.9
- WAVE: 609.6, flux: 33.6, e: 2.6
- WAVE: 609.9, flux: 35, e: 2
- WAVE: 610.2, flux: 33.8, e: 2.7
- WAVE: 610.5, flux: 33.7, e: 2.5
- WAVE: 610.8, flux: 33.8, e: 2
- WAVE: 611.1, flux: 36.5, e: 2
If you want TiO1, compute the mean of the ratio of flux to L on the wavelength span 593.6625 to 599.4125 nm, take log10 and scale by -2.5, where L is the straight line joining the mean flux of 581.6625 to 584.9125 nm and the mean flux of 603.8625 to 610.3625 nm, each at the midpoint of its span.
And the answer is 0.03 mag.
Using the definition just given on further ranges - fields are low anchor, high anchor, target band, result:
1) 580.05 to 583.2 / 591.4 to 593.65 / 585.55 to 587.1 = 0.00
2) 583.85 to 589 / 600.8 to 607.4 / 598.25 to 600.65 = 0.04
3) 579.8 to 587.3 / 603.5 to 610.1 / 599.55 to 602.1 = 0.02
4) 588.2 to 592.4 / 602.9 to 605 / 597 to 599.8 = 0.00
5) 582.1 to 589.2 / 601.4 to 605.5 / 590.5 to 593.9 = 0.06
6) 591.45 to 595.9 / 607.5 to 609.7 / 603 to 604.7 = -0.04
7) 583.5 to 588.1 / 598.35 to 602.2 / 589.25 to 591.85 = 0.08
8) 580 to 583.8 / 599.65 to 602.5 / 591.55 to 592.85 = 0.09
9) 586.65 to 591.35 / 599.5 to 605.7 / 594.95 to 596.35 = 0.09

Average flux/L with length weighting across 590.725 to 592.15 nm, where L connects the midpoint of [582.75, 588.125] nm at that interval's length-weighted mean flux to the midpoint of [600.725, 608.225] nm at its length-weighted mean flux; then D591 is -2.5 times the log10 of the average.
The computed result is 0.14 mag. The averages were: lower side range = 35.6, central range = 31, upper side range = 34.3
